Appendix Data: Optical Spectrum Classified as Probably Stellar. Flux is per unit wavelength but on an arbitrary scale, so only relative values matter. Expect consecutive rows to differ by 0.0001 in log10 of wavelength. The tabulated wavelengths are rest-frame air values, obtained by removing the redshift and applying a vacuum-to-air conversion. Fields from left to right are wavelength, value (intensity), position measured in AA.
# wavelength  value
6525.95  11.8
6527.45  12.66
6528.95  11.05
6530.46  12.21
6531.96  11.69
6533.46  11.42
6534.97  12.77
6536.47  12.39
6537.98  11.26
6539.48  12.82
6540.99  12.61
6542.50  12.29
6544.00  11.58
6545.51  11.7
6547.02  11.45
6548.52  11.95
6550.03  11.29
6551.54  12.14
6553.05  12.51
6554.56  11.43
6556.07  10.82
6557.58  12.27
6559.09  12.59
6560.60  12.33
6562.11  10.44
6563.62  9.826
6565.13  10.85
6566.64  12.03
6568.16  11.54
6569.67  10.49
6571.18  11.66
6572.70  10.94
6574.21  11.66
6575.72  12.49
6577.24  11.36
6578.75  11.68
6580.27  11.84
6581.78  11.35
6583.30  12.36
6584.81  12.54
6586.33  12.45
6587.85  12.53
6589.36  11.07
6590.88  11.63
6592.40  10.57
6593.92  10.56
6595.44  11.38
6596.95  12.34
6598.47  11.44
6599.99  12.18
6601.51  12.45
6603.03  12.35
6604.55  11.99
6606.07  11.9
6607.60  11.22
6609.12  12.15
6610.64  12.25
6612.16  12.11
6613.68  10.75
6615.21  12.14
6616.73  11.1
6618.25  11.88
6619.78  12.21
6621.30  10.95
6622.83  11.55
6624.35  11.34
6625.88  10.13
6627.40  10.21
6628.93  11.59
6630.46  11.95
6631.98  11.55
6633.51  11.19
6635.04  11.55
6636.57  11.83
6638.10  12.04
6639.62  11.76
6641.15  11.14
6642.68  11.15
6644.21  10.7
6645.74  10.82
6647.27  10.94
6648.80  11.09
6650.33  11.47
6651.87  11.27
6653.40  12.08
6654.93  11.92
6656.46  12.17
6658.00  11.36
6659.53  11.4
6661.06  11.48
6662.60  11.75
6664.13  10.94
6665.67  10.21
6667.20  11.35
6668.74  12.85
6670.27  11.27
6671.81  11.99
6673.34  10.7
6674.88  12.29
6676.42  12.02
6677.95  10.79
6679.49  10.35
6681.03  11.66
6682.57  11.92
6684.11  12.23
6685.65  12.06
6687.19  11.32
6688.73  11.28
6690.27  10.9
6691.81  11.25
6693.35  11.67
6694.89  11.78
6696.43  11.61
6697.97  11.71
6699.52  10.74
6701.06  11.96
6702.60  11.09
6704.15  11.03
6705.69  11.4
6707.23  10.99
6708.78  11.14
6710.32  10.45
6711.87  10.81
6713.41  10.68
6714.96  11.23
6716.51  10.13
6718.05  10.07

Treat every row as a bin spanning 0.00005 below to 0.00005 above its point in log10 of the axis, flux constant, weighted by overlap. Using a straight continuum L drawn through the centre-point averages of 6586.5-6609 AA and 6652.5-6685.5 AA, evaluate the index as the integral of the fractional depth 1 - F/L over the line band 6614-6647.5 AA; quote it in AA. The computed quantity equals 0.9 AA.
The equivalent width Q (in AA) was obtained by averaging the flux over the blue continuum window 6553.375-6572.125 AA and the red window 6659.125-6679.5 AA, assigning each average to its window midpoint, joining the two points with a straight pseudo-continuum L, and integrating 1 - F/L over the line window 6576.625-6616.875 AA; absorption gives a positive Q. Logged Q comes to -1.4 AA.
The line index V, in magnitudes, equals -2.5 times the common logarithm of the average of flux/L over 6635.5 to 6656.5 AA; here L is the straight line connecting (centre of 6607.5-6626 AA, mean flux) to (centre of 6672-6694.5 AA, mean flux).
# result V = 0.01 mag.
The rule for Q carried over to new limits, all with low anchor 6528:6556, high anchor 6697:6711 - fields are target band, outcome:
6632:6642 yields -0.1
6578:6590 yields -0.3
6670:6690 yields -0.4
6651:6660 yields -0.2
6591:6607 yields -0.1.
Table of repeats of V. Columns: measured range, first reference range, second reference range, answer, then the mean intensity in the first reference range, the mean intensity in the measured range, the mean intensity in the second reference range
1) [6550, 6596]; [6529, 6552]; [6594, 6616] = 0.03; 11.9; 11.6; 11.9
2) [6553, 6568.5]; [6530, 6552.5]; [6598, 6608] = 0.05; 12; 11.5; 12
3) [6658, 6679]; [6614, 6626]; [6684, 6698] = 0.01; 11.5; 11.5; 11.5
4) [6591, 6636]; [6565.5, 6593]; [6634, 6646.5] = 0.00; 11.7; 11.6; 11.4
